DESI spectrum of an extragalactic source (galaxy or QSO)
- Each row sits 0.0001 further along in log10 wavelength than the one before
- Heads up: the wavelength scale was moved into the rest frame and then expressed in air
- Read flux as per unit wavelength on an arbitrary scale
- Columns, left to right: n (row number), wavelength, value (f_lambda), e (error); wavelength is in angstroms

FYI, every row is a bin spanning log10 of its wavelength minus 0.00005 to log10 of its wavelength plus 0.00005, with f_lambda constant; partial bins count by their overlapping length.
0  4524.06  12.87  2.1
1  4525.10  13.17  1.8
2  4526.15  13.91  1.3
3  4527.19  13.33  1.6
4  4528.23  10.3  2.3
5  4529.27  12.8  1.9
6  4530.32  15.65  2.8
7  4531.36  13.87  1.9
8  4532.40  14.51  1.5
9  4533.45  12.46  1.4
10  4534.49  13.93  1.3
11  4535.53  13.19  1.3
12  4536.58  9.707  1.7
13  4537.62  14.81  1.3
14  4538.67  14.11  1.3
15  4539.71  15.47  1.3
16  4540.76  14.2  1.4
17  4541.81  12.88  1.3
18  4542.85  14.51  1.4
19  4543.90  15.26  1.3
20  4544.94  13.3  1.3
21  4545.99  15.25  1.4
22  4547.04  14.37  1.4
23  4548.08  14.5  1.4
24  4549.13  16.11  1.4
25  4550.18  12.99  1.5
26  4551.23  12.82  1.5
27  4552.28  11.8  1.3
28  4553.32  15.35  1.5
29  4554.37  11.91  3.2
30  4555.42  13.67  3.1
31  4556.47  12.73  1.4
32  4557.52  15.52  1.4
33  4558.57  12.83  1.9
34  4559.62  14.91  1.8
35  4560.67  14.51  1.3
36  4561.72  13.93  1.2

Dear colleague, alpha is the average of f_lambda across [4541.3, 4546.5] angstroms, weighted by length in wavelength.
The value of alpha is 14.3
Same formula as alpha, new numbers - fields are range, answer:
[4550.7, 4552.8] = 12.3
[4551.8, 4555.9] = 13.2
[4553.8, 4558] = 13.4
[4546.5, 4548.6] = 14.5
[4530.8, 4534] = 13.7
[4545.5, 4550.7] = 14.6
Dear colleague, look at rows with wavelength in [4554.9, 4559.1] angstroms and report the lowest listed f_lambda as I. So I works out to 12.73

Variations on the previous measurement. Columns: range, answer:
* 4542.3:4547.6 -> 13.3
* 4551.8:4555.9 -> 11.8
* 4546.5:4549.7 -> 14.37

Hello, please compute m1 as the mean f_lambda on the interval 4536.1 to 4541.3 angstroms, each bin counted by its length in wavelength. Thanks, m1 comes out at 13.7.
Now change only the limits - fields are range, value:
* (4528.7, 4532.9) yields 14.2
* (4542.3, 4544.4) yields 14.9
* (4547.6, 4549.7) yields 15.2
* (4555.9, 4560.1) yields 14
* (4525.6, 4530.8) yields 13.2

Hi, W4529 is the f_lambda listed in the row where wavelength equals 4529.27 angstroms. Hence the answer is 12.8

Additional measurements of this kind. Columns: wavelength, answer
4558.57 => 12.83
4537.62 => 14.81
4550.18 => 12.99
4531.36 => 13.87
